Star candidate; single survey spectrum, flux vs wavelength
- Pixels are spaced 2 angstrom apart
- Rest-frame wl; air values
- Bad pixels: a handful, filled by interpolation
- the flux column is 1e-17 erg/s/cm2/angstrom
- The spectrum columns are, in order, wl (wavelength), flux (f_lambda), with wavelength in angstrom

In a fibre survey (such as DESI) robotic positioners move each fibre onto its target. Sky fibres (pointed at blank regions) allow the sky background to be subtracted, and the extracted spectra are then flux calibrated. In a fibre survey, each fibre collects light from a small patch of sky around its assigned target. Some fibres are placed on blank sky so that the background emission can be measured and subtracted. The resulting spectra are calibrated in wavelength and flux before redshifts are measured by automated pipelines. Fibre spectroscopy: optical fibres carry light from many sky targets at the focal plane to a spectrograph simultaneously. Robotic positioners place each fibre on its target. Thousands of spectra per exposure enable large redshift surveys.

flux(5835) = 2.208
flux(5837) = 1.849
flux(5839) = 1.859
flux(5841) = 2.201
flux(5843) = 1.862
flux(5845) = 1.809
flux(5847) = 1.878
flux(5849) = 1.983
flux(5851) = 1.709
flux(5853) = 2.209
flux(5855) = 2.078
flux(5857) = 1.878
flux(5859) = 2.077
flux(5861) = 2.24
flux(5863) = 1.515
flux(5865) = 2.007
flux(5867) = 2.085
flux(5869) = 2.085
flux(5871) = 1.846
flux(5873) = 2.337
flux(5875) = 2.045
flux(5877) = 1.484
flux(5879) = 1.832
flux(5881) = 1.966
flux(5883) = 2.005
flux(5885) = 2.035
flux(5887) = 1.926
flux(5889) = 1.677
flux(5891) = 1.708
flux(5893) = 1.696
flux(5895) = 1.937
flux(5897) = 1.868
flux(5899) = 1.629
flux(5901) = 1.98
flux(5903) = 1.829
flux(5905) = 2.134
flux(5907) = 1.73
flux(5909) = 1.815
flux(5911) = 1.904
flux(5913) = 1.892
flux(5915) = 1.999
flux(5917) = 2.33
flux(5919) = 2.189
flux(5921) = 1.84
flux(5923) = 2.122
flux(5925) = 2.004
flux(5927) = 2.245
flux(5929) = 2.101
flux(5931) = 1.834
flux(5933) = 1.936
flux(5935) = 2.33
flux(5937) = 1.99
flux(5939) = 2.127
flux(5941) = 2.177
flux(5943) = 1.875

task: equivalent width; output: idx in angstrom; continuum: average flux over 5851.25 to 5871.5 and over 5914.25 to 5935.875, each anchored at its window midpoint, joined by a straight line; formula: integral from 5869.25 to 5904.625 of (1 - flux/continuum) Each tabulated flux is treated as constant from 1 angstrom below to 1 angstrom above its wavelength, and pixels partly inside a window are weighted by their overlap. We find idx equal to 2.6 angstrom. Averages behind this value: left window 2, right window 2.08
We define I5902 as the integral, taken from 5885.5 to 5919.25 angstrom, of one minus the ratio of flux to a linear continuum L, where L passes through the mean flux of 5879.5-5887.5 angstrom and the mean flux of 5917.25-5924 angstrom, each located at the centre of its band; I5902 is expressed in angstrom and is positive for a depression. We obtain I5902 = 2.3 angstrom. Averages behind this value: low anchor 1.98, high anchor 2.08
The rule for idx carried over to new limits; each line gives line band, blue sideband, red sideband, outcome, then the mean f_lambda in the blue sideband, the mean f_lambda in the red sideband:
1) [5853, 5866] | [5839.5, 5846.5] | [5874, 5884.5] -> -0.49 angstrom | 1.94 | 1.87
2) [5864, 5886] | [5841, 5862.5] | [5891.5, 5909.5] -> -0.74 angstrom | 1.97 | 1.84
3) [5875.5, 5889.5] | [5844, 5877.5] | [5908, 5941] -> 0.93 angstrom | 1.96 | 2.05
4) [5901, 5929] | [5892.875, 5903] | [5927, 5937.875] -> -0.86 angstrom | 1.83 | 2.06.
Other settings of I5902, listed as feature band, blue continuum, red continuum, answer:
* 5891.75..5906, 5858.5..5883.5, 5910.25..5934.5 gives 0.99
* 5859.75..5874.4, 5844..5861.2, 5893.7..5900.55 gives -0.73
